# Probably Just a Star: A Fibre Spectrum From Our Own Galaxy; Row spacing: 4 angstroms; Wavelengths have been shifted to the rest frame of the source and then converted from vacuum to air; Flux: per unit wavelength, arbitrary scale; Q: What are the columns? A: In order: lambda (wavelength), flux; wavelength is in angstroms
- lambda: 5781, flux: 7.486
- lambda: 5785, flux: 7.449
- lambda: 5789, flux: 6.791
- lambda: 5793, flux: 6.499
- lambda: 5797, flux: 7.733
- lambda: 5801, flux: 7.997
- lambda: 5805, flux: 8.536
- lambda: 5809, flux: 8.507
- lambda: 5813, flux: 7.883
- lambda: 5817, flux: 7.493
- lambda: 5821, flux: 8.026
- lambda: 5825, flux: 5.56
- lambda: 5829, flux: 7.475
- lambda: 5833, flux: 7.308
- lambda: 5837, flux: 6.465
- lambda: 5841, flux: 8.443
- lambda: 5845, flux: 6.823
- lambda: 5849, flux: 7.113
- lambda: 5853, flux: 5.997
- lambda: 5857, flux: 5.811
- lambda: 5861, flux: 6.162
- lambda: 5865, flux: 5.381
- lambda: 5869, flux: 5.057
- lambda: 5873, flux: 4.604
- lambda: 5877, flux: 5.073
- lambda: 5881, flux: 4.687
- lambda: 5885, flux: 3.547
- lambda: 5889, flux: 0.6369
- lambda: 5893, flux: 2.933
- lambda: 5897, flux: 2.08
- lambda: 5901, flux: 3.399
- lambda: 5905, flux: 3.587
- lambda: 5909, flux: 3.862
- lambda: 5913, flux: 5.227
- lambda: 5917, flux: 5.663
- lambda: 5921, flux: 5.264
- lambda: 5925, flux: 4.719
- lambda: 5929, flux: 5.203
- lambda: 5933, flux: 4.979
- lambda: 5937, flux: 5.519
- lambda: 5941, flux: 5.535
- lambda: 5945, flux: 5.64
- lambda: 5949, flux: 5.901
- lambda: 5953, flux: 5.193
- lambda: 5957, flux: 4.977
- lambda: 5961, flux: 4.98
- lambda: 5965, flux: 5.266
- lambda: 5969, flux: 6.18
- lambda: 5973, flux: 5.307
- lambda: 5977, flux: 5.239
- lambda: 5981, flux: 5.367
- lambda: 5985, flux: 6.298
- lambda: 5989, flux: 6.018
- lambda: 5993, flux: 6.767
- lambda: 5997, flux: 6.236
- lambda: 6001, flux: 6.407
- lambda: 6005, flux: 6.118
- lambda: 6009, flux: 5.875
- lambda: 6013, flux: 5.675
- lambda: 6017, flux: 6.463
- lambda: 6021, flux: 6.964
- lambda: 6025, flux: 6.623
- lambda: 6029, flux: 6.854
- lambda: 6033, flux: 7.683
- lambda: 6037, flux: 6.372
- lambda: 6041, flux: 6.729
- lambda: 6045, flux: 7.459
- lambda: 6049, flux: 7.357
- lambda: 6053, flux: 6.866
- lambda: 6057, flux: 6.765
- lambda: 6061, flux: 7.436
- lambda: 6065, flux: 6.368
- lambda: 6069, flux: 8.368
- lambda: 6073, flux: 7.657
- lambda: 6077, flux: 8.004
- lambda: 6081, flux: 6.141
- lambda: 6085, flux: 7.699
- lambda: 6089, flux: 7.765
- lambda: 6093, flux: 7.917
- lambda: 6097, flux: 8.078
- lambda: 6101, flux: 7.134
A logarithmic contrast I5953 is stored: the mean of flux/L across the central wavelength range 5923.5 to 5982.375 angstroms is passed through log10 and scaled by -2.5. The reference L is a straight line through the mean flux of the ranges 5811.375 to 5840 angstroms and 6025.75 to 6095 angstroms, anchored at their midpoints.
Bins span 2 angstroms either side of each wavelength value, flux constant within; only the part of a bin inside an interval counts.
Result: 0.33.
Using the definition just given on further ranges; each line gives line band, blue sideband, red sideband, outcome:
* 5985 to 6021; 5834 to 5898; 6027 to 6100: 0.07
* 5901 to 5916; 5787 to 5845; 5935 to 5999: 0.44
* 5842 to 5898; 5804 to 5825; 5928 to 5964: 0.38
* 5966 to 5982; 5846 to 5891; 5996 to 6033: 0.09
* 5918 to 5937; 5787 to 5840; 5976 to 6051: 0.32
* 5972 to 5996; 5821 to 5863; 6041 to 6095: 0.21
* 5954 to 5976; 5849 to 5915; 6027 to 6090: 0.07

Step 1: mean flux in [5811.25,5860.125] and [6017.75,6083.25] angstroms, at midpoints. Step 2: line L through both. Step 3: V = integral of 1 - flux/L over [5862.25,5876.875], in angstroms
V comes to 4.0 angstroms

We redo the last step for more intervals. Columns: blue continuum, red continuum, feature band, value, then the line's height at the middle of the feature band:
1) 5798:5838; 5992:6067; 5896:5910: 7.6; 7.21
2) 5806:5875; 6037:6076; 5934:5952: 3.5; 6.96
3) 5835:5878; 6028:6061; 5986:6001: 1.0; 6.79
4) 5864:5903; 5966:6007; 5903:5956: -4.2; 4.72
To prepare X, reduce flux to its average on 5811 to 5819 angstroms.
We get 7.69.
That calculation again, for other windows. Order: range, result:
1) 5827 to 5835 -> 7.39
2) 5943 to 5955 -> 5.58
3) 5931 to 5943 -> 5.34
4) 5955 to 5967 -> 5.07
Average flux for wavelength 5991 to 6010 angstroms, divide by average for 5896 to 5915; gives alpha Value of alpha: 1.70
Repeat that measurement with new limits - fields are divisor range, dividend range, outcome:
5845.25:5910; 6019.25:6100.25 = 1.63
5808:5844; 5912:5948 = 0.72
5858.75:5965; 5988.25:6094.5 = 1.50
